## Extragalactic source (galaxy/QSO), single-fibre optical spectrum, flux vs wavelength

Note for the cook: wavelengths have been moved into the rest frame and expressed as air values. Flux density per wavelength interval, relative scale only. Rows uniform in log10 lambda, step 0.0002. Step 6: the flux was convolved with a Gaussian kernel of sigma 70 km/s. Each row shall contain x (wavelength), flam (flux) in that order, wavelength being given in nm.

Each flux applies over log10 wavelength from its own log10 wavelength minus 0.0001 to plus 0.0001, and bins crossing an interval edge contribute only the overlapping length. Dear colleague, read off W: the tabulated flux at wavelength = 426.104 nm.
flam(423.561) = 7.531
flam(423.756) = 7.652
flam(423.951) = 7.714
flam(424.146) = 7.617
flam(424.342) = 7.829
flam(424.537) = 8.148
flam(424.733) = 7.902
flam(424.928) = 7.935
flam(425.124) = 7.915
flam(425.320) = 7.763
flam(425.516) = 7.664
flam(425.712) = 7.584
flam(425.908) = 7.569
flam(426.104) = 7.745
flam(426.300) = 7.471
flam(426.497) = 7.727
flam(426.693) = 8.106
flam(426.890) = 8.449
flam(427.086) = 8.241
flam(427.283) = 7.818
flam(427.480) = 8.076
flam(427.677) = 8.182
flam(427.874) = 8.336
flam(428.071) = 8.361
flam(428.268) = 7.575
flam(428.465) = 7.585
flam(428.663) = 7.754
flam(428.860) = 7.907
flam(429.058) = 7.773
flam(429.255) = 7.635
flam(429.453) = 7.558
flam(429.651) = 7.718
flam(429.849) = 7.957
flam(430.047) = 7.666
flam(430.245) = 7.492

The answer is 7.745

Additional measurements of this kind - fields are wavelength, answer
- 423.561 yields 7.531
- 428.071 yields 8.361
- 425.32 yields 7.763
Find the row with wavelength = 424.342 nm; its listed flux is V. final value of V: 7.829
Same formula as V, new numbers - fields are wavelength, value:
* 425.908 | 7.569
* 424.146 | 7.617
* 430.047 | 7.666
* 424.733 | 7.902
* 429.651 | 7.718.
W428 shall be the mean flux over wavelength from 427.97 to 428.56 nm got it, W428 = 7.85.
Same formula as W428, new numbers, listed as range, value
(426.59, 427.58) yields 8.14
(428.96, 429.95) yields 7.73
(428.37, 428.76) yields 7.66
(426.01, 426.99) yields 7.9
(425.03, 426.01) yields 7.7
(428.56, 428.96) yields 7.82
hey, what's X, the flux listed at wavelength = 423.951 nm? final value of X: 7.714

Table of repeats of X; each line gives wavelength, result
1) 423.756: 7.652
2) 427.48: 8.076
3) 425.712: 7.584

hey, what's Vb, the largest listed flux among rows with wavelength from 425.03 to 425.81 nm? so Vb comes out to 7.915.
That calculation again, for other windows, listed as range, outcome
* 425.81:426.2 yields 7.745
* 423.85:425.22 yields 8.148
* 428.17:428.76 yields 7.754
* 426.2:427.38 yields 8.449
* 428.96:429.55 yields 7.773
